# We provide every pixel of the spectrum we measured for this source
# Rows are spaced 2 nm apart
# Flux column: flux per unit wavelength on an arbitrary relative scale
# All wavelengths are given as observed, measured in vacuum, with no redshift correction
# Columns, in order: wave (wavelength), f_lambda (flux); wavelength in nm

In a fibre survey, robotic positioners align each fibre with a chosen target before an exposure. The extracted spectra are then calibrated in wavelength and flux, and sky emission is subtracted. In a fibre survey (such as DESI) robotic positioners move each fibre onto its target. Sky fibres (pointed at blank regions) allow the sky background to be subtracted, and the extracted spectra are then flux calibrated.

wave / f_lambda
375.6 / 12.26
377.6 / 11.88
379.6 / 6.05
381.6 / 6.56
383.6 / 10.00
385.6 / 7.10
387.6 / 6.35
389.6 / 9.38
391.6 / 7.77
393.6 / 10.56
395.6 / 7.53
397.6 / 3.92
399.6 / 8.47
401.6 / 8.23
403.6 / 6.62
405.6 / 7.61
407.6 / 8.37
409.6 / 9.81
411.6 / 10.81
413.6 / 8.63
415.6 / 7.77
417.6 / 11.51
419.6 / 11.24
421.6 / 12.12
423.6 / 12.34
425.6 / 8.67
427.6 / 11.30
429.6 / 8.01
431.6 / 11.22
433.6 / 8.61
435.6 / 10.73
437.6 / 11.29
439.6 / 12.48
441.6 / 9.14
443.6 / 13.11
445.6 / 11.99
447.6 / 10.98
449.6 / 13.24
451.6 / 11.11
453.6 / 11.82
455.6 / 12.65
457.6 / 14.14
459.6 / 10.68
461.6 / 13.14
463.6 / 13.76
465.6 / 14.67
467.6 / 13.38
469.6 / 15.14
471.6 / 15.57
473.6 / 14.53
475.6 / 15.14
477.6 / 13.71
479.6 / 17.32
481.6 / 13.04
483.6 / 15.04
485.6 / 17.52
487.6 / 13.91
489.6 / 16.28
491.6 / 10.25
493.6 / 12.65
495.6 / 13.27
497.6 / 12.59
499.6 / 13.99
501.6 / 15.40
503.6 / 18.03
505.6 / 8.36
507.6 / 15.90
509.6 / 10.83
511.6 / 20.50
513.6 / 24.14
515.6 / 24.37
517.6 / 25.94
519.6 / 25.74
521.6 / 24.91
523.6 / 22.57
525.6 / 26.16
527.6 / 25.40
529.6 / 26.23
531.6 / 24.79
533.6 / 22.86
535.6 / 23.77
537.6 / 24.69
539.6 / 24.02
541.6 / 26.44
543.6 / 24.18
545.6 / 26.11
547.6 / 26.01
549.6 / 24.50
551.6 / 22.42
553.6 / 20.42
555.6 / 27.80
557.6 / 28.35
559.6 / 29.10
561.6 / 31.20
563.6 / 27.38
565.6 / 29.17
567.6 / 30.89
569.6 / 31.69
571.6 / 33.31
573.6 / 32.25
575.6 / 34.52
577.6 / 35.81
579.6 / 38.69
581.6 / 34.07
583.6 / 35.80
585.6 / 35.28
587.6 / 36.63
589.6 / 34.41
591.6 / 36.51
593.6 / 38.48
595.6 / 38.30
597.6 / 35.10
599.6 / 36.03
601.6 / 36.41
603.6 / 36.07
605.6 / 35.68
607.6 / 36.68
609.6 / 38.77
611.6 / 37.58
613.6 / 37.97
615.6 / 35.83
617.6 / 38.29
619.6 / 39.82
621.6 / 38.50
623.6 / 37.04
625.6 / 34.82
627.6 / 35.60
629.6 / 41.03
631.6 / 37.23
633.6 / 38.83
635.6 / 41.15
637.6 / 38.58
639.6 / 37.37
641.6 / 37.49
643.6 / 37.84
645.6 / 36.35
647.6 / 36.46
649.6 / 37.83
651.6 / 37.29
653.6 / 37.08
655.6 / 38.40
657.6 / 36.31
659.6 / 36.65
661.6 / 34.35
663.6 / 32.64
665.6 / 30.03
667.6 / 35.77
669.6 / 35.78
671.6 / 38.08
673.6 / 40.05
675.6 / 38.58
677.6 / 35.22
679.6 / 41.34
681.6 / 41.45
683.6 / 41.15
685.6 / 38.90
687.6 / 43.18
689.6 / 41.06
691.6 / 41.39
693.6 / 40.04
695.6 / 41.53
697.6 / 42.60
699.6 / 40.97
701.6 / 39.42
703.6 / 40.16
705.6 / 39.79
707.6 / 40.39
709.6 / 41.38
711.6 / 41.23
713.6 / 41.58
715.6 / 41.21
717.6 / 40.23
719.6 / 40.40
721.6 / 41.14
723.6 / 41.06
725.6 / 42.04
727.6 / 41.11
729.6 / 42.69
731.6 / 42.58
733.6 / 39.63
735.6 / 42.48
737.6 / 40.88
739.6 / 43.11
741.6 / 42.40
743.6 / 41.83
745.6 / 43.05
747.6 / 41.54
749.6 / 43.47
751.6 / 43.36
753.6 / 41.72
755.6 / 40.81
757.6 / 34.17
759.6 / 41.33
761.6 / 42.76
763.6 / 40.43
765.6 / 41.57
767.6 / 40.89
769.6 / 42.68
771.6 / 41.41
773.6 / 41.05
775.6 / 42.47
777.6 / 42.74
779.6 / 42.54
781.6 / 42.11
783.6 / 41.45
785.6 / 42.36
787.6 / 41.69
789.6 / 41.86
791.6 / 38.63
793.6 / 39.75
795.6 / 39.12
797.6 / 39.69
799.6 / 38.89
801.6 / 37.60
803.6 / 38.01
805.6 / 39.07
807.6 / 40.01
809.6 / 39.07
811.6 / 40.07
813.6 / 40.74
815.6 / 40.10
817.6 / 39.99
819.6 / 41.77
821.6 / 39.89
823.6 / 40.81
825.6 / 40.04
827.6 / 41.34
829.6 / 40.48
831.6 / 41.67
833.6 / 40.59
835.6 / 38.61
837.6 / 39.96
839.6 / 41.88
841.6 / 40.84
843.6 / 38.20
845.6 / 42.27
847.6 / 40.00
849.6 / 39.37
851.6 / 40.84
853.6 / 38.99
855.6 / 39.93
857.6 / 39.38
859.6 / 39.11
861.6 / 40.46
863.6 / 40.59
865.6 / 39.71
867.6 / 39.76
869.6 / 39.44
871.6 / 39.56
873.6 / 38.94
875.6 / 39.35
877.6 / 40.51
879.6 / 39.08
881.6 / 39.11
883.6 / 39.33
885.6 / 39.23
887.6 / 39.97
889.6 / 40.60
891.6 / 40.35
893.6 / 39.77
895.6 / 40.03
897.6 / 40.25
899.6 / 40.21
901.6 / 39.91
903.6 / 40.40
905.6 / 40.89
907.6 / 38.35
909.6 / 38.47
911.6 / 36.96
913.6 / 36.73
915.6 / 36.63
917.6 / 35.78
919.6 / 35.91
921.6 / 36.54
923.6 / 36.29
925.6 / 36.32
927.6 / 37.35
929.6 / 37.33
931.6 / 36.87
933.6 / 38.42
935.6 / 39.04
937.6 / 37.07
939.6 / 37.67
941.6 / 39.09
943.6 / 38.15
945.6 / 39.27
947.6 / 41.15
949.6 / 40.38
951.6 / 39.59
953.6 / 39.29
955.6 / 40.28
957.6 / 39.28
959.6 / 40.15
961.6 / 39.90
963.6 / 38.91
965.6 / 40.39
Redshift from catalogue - 0.28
